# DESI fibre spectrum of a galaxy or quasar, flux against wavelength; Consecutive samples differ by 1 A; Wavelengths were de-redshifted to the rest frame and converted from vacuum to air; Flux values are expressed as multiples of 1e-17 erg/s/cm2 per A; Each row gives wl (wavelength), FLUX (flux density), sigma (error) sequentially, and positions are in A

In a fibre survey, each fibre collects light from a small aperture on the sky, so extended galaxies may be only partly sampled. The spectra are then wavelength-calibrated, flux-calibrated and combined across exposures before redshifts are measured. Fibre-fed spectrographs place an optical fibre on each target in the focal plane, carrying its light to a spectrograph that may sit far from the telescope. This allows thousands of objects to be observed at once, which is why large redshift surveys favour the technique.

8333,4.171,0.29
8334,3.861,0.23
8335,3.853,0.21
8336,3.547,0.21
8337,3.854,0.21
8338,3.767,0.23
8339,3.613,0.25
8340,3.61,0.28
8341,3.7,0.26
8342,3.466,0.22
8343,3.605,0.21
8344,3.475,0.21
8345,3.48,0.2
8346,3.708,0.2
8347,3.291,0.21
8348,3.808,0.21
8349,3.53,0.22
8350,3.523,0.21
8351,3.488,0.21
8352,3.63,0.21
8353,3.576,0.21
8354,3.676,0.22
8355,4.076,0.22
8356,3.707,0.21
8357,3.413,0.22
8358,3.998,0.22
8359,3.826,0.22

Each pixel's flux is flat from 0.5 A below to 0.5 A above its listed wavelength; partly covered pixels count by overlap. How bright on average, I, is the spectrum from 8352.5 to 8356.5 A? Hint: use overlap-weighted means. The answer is 3.76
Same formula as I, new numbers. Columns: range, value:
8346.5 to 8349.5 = 3.54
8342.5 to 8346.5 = 3.57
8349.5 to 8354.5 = 3.58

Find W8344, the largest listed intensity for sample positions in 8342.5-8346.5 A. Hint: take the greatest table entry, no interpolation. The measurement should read 3.708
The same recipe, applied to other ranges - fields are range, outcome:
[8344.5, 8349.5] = 3.808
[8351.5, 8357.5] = 4.076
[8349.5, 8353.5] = 3.63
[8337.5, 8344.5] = 3.767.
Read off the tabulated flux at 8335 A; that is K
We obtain 3.853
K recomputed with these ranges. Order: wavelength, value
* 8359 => 3.826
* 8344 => 3.475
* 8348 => 3.808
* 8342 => 3.466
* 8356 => 3.707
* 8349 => 3.53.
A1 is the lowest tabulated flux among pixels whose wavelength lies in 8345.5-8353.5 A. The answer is 3.291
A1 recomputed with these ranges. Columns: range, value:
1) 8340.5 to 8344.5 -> 3.466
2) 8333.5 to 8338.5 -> 3.547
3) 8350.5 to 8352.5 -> 3.488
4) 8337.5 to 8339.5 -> 3.613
